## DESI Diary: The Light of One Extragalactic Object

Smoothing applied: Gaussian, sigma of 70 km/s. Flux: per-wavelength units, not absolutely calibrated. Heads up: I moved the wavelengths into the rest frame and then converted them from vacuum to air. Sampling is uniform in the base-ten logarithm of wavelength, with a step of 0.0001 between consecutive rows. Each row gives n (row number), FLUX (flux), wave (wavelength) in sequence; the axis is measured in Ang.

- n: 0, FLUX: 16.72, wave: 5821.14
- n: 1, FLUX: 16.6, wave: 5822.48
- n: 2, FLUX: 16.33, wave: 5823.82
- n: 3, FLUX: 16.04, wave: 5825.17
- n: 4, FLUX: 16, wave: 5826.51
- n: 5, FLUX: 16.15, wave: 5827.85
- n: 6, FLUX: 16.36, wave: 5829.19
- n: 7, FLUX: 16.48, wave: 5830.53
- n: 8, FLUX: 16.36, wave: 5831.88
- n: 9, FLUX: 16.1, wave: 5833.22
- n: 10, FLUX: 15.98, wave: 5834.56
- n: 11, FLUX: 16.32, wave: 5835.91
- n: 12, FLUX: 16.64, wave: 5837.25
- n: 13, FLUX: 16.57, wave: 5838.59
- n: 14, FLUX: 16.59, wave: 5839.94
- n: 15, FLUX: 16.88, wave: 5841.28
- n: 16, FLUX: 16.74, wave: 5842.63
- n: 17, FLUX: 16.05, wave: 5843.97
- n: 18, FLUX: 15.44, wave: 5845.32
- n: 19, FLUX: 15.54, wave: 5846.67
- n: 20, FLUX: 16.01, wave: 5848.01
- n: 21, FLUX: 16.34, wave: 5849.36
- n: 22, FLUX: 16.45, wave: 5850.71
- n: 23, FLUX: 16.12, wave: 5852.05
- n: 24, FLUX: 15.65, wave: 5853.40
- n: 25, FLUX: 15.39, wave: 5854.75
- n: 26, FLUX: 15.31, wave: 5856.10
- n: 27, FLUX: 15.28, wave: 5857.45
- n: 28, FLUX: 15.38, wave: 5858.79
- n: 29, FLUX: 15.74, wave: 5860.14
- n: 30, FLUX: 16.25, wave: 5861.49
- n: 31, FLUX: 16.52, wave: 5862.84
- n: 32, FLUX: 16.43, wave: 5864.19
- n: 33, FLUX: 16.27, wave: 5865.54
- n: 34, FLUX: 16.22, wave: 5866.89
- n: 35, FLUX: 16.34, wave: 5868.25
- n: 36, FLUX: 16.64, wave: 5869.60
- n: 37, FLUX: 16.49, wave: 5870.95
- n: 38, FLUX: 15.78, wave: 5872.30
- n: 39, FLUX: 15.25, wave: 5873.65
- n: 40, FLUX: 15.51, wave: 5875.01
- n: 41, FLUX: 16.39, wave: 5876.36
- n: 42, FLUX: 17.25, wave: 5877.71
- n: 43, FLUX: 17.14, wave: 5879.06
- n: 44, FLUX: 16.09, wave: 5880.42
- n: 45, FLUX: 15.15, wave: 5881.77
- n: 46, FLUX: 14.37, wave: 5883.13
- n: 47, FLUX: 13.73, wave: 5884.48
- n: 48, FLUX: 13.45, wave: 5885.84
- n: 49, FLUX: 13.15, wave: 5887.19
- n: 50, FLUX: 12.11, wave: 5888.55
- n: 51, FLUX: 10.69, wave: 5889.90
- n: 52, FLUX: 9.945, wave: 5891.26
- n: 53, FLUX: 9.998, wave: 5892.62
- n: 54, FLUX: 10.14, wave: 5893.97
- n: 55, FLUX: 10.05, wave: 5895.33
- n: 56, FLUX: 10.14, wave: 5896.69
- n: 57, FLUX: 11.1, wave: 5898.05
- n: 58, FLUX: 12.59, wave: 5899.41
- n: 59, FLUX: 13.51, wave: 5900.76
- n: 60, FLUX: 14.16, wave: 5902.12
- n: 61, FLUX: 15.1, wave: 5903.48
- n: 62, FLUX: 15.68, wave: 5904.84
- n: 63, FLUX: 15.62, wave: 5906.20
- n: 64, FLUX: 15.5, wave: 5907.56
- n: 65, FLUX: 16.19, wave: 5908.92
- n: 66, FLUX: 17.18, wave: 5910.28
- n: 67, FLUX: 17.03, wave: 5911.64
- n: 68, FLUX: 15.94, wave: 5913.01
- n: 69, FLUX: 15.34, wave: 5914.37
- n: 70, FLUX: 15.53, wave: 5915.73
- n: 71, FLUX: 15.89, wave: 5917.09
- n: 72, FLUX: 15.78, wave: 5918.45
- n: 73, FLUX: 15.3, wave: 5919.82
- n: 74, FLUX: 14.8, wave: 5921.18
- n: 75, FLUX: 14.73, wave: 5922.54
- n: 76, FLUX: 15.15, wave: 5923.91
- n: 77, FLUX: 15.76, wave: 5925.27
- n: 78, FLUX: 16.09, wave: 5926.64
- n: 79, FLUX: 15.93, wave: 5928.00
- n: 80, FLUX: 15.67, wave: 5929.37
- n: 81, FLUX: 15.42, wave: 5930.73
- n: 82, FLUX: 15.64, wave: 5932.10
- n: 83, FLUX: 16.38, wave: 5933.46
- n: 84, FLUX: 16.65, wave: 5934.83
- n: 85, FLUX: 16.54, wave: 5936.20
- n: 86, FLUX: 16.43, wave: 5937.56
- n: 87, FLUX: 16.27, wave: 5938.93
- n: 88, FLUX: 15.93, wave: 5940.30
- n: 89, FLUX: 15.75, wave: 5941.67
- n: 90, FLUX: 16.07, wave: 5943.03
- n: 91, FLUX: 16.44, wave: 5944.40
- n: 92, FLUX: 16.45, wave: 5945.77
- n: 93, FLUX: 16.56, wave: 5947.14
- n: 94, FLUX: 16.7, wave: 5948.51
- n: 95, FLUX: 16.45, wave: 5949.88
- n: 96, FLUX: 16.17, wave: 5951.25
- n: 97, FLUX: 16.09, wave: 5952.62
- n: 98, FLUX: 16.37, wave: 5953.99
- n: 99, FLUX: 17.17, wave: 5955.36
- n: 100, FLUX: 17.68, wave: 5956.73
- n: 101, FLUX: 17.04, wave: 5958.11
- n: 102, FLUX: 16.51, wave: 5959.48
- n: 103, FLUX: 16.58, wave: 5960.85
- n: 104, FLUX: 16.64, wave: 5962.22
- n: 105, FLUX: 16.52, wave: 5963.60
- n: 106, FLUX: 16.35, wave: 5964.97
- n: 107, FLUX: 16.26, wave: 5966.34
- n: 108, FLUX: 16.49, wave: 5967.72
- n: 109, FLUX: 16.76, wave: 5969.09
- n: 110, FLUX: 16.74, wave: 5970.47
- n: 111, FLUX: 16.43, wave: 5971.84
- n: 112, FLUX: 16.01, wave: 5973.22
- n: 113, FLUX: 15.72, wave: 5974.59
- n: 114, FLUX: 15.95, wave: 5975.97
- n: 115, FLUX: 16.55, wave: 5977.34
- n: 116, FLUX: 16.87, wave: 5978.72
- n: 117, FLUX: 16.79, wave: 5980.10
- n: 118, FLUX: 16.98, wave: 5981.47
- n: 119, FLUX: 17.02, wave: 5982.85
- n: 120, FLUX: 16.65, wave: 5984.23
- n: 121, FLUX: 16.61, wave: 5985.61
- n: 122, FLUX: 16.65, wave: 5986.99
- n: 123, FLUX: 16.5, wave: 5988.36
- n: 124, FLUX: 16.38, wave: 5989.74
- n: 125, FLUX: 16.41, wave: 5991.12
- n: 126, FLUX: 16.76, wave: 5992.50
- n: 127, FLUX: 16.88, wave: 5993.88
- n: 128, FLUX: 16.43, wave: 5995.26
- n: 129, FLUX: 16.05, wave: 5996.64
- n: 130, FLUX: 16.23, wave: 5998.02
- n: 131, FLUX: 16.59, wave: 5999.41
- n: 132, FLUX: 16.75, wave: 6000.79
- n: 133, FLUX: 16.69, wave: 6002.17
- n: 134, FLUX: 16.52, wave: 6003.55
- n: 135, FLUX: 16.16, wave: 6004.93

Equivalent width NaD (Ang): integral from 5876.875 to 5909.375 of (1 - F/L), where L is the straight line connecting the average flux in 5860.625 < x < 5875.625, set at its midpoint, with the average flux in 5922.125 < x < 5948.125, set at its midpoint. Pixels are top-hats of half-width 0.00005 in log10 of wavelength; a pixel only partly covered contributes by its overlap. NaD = 5.35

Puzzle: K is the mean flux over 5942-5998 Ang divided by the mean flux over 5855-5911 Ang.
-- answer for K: 1.14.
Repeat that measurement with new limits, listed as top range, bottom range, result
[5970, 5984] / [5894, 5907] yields 1.27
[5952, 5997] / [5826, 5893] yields 1.07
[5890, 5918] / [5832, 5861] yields 0.86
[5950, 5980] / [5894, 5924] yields 1.14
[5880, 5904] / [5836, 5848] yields 0.77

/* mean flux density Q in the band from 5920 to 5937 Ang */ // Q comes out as 15.7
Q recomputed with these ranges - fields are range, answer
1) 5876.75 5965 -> 15.2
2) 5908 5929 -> 15.8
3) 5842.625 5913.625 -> 14.9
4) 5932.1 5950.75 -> 16.3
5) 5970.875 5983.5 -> 16.5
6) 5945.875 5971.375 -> 16.6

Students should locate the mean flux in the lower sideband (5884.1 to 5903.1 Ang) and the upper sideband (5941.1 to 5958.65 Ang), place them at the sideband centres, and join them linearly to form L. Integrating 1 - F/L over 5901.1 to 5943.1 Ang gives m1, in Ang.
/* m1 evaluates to -4.9 Ang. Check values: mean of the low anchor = 11.8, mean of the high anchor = 16.5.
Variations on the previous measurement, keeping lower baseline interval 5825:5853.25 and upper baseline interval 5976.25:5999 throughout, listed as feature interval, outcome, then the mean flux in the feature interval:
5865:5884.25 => 0.4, 16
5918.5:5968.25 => 0.9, 16.2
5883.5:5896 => 3.7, 11.5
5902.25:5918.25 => 0.6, 15.8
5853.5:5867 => 0.4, 15.9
